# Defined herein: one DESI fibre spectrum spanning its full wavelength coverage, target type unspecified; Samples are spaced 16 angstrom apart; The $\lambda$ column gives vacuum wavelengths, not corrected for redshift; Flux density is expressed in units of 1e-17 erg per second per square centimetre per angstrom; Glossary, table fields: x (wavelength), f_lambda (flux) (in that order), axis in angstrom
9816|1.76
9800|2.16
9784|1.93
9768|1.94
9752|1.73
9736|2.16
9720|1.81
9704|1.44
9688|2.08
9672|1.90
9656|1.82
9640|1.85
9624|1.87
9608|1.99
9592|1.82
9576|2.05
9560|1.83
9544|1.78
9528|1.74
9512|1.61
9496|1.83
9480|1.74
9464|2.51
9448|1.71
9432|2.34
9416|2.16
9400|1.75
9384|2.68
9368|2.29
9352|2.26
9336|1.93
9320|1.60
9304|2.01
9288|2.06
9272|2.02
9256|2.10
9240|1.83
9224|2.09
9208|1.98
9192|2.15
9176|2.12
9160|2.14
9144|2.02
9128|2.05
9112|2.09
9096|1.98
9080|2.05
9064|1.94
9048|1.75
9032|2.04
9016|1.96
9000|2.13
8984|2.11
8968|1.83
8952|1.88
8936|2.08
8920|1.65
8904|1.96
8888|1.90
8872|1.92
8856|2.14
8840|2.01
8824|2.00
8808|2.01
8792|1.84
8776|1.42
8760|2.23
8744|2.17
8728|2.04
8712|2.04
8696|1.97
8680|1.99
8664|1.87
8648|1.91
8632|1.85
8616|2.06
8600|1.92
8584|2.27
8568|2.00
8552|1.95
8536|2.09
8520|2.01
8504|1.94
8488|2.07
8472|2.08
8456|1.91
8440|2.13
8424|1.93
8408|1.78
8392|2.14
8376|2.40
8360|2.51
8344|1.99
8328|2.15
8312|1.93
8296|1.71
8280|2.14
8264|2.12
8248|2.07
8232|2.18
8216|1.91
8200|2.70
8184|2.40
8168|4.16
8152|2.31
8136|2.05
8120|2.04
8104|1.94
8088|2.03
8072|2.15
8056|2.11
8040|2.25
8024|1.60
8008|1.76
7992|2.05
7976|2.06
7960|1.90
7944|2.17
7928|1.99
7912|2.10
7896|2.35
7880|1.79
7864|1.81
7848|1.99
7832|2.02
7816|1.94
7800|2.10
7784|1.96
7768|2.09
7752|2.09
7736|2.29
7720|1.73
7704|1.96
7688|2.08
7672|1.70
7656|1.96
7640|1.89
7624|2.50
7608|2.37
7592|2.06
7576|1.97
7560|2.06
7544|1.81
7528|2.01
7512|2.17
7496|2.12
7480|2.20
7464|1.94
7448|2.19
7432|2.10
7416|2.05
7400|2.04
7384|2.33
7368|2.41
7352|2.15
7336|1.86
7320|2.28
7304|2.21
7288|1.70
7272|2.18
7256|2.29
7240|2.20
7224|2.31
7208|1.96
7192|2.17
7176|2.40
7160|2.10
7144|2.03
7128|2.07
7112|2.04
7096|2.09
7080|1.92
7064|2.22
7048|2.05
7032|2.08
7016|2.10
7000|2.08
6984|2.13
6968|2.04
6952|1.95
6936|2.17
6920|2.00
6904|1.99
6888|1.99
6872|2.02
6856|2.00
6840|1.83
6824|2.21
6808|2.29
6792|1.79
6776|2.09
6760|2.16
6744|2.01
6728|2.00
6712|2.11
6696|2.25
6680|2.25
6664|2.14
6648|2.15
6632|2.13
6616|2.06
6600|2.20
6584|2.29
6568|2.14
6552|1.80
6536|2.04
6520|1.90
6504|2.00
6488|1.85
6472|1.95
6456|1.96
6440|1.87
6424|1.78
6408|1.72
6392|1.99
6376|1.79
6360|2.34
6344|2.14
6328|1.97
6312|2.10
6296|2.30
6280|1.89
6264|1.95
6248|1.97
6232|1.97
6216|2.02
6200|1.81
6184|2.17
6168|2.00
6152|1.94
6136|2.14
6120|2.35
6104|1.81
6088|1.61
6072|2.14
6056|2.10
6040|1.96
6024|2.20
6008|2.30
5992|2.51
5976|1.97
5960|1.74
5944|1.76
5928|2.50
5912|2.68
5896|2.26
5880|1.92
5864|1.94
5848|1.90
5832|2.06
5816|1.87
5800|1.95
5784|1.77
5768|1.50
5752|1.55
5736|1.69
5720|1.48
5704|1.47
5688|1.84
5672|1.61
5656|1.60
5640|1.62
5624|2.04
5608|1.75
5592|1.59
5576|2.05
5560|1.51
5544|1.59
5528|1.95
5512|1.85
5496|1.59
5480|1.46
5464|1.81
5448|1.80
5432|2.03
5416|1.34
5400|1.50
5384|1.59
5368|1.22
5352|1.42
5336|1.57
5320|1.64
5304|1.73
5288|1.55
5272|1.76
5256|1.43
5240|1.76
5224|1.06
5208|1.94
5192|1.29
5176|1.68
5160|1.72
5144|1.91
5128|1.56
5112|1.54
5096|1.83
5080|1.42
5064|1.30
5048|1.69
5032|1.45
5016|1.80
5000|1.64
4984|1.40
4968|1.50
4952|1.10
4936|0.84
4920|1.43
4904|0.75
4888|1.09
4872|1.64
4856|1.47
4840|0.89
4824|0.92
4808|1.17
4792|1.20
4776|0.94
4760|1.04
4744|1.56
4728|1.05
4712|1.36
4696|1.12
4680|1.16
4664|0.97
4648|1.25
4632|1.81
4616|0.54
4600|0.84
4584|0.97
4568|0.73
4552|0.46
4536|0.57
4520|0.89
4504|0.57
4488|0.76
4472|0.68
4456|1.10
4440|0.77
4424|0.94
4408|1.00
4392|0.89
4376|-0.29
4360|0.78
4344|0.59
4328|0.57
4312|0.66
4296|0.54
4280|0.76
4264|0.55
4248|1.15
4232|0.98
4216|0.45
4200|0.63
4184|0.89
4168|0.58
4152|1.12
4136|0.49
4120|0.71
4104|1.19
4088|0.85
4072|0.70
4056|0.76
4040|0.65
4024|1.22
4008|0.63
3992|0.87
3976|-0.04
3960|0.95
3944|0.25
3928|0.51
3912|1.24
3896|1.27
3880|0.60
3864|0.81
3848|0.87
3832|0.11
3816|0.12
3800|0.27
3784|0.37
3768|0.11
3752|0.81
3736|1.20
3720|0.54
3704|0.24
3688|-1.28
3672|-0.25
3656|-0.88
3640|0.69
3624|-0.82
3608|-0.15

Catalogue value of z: 0.244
